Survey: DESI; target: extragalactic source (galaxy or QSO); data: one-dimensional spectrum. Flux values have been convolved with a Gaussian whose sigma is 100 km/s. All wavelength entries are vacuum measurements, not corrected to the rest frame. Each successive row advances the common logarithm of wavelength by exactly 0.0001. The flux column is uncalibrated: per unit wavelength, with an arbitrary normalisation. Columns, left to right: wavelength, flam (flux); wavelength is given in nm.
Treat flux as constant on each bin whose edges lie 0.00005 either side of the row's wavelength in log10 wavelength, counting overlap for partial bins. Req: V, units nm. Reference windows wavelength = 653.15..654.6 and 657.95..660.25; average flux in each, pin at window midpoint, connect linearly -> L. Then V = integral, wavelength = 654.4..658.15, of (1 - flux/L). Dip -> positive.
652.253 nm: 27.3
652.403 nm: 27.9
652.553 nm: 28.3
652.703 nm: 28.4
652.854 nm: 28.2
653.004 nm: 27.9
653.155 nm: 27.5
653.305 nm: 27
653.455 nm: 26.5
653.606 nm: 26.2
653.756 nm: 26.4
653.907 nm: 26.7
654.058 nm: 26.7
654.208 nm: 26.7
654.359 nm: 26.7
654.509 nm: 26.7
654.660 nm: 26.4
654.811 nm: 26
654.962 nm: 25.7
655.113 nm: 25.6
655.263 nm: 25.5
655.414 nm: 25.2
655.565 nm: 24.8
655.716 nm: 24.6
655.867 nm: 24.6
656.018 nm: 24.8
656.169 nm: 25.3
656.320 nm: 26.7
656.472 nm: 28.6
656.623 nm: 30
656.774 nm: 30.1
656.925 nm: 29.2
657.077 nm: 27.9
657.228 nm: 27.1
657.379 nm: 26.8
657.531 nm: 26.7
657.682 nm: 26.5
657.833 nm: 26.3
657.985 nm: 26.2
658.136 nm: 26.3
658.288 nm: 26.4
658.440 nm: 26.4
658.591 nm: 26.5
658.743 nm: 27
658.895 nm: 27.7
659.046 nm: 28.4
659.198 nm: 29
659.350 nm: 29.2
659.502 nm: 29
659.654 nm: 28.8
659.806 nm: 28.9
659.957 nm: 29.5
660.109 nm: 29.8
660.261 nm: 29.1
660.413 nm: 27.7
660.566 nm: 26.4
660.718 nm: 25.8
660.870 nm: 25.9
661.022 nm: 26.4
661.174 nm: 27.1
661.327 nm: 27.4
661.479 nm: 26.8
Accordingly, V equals 0.10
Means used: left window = 26.7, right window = 28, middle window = 26.6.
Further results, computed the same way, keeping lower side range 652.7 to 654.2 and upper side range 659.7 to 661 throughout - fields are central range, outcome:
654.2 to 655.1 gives 0.030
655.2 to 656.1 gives 0.079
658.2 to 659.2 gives 0.017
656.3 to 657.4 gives -0.040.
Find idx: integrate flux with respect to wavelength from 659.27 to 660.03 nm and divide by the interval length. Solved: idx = 29.1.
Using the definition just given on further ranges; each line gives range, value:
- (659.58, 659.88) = 28.8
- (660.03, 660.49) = 28.8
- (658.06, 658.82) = 26.5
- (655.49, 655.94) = 24.7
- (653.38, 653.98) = 26.4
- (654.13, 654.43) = 26.7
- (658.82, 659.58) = 28.7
